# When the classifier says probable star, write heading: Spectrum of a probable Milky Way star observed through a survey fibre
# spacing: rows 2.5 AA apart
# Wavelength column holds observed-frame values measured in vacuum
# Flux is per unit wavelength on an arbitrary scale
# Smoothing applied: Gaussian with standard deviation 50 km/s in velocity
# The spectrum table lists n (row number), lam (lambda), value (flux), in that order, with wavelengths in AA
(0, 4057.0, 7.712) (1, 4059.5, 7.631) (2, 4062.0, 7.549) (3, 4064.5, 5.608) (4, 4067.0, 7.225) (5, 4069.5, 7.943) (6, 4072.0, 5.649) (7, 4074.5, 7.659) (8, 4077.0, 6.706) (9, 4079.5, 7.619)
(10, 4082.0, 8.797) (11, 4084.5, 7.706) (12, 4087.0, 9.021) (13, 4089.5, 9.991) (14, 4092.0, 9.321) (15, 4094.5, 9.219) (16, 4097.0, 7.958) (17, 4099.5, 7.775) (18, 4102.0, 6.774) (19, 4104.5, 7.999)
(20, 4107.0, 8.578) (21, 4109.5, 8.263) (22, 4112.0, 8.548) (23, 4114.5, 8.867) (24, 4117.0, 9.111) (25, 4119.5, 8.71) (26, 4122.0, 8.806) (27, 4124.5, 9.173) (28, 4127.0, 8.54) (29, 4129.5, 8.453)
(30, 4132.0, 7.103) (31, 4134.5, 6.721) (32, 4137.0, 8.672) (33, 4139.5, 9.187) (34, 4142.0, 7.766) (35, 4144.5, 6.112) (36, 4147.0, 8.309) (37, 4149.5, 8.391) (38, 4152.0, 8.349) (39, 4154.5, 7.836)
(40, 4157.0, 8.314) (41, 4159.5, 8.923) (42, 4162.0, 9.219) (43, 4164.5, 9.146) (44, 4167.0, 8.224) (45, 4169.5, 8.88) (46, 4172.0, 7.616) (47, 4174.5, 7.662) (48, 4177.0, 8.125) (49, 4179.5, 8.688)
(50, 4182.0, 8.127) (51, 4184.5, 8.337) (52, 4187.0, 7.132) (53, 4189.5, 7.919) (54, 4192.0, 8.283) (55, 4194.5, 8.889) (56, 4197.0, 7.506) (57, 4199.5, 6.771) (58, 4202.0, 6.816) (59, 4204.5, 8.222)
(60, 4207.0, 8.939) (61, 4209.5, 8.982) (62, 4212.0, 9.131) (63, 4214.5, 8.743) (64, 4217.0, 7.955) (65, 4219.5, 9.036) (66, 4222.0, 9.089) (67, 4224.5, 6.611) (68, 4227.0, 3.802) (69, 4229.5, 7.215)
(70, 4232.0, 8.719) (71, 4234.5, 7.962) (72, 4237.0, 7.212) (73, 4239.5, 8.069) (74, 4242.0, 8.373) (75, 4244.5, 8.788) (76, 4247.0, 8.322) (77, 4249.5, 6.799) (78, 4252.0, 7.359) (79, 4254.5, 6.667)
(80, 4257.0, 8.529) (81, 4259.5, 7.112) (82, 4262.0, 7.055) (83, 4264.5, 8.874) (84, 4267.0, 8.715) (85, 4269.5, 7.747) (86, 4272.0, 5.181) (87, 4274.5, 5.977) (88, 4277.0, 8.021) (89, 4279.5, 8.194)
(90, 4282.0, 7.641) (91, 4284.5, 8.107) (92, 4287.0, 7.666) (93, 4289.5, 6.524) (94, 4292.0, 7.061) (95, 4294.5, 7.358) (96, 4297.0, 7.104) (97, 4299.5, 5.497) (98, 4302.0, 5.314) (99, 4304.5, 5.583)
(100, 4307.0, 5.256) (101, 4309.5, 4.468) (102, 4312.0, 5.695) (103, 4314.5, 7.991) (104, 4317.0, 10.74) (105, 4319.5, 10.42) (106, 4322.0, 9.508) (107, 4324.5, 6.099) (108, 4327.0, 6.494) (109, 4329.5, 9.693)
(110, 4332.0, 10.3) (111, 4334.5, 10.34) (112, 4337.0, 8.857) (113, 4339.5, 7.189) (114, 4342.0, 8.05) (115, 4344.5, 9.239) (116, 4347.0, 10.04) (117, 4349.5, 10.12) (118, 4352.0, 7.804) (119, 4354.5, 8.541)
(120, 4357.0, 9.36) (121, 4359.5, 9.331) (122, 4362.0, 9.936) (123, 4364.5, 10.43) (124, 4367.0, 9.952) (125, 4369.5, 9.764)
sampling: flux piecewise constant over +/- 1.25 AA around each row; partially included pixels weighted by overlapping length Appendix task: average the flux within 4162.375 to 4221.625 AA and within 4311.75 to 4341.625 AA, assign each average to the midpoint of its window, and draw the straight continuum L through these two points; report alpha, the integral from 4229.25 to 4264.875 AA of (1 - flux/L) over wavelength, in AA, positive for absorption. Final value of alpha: 2.7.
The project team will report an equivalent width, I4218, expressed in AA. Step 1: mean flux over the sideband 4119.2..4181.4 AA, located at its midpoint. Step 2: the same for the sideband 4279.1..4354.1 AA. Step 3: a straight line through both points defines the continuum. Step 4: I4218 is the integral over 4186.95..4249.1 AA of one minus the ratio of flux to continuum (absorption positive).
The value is 1.11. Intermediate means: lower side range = 8.27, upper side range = 7.82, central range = 7.94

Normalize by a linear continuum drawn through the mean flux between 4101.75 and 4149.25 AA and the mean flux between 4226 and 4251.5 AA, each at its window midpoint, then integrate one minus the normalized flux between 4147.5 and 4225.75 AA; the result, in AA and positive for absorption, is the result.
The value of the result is -3.9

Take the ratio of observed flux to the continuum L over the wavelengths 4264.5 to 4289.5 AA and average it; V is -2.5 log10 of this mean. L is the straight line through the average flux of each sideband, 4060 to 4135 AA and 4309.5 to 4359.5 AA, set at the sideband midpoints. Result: 0.14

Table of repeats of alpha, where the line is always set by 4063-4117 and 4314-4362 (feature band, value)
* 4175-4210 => 1.6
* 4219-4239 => 2.6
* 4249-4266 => 2.2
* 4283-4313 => 8.5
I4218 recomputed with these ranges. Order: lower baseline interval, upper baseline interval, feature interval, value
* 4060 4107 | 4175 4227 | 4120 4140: -1.01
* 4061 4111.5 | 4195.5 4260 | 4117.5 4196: -4.07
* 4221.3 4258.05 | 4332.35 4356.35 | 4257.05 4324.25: 7.85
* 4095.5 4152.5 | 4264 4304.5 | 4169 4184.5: -0.66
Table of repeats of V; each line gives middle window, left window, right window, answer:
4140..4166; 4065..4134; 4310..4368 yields 0.01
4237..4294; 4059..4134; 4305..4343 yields 0.06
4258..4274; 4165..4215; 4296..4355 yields 0.09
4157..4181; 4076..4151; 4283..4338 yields -0.05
